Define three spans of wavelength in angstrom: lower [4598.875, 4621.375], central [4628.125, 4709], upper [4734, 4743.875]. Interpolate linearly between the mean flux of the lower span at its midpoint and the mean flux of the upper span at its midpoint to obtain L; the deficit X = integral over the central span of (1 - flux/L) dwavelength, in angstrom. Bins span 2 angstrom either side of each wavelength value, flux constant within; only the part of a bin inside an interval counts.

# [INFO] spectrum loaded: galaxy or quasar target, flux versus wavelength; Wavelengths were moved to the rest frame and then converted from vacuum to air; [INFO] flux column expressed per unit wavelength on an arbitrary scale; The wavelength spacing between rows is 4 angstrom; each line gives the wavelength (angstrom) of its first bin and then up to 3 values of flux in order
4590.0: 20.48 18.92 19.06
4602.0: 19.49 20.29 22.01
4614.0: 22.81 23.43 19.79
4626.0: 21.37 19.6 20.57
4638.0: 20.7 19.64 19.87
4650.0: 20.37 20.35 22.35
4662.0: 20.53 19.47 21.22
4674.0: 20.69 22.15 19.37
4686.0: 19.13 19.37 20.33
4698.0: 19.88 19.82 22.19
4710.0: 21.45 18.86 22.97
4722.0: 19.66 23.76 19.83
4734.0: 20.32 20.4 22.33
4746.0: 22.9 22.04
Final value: 3.31 angstrom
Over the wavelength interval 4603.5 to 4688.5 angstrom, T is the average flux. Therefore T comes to 20.7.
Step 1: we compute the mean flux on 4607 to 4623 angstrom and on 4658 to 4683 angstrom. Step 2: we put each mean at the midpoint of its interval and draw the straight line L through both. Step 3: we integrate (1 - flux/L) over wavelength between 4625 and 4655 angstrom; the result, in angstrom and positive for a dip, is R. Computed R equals 1.67 angstrom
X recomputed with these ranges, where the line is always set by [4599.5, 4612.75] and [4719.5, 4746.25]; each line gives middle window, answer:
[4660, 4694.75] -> 1.2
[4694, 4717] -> 0.6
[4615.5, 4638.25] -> -0.2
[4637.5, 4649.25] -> 0.5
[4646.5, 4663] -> 0.0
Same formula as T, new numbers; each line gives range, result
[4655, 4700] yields 20.4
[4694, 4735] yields 20.9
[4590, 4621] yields 20.8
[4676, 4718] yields 20.4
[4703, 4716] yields 20.8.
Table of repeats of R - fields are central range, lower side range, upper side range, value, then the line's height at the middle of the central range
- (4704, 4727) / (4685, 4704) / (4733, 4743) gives -1.2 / 20.3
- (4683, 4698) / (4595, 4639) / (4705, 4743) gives 1.0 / 21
